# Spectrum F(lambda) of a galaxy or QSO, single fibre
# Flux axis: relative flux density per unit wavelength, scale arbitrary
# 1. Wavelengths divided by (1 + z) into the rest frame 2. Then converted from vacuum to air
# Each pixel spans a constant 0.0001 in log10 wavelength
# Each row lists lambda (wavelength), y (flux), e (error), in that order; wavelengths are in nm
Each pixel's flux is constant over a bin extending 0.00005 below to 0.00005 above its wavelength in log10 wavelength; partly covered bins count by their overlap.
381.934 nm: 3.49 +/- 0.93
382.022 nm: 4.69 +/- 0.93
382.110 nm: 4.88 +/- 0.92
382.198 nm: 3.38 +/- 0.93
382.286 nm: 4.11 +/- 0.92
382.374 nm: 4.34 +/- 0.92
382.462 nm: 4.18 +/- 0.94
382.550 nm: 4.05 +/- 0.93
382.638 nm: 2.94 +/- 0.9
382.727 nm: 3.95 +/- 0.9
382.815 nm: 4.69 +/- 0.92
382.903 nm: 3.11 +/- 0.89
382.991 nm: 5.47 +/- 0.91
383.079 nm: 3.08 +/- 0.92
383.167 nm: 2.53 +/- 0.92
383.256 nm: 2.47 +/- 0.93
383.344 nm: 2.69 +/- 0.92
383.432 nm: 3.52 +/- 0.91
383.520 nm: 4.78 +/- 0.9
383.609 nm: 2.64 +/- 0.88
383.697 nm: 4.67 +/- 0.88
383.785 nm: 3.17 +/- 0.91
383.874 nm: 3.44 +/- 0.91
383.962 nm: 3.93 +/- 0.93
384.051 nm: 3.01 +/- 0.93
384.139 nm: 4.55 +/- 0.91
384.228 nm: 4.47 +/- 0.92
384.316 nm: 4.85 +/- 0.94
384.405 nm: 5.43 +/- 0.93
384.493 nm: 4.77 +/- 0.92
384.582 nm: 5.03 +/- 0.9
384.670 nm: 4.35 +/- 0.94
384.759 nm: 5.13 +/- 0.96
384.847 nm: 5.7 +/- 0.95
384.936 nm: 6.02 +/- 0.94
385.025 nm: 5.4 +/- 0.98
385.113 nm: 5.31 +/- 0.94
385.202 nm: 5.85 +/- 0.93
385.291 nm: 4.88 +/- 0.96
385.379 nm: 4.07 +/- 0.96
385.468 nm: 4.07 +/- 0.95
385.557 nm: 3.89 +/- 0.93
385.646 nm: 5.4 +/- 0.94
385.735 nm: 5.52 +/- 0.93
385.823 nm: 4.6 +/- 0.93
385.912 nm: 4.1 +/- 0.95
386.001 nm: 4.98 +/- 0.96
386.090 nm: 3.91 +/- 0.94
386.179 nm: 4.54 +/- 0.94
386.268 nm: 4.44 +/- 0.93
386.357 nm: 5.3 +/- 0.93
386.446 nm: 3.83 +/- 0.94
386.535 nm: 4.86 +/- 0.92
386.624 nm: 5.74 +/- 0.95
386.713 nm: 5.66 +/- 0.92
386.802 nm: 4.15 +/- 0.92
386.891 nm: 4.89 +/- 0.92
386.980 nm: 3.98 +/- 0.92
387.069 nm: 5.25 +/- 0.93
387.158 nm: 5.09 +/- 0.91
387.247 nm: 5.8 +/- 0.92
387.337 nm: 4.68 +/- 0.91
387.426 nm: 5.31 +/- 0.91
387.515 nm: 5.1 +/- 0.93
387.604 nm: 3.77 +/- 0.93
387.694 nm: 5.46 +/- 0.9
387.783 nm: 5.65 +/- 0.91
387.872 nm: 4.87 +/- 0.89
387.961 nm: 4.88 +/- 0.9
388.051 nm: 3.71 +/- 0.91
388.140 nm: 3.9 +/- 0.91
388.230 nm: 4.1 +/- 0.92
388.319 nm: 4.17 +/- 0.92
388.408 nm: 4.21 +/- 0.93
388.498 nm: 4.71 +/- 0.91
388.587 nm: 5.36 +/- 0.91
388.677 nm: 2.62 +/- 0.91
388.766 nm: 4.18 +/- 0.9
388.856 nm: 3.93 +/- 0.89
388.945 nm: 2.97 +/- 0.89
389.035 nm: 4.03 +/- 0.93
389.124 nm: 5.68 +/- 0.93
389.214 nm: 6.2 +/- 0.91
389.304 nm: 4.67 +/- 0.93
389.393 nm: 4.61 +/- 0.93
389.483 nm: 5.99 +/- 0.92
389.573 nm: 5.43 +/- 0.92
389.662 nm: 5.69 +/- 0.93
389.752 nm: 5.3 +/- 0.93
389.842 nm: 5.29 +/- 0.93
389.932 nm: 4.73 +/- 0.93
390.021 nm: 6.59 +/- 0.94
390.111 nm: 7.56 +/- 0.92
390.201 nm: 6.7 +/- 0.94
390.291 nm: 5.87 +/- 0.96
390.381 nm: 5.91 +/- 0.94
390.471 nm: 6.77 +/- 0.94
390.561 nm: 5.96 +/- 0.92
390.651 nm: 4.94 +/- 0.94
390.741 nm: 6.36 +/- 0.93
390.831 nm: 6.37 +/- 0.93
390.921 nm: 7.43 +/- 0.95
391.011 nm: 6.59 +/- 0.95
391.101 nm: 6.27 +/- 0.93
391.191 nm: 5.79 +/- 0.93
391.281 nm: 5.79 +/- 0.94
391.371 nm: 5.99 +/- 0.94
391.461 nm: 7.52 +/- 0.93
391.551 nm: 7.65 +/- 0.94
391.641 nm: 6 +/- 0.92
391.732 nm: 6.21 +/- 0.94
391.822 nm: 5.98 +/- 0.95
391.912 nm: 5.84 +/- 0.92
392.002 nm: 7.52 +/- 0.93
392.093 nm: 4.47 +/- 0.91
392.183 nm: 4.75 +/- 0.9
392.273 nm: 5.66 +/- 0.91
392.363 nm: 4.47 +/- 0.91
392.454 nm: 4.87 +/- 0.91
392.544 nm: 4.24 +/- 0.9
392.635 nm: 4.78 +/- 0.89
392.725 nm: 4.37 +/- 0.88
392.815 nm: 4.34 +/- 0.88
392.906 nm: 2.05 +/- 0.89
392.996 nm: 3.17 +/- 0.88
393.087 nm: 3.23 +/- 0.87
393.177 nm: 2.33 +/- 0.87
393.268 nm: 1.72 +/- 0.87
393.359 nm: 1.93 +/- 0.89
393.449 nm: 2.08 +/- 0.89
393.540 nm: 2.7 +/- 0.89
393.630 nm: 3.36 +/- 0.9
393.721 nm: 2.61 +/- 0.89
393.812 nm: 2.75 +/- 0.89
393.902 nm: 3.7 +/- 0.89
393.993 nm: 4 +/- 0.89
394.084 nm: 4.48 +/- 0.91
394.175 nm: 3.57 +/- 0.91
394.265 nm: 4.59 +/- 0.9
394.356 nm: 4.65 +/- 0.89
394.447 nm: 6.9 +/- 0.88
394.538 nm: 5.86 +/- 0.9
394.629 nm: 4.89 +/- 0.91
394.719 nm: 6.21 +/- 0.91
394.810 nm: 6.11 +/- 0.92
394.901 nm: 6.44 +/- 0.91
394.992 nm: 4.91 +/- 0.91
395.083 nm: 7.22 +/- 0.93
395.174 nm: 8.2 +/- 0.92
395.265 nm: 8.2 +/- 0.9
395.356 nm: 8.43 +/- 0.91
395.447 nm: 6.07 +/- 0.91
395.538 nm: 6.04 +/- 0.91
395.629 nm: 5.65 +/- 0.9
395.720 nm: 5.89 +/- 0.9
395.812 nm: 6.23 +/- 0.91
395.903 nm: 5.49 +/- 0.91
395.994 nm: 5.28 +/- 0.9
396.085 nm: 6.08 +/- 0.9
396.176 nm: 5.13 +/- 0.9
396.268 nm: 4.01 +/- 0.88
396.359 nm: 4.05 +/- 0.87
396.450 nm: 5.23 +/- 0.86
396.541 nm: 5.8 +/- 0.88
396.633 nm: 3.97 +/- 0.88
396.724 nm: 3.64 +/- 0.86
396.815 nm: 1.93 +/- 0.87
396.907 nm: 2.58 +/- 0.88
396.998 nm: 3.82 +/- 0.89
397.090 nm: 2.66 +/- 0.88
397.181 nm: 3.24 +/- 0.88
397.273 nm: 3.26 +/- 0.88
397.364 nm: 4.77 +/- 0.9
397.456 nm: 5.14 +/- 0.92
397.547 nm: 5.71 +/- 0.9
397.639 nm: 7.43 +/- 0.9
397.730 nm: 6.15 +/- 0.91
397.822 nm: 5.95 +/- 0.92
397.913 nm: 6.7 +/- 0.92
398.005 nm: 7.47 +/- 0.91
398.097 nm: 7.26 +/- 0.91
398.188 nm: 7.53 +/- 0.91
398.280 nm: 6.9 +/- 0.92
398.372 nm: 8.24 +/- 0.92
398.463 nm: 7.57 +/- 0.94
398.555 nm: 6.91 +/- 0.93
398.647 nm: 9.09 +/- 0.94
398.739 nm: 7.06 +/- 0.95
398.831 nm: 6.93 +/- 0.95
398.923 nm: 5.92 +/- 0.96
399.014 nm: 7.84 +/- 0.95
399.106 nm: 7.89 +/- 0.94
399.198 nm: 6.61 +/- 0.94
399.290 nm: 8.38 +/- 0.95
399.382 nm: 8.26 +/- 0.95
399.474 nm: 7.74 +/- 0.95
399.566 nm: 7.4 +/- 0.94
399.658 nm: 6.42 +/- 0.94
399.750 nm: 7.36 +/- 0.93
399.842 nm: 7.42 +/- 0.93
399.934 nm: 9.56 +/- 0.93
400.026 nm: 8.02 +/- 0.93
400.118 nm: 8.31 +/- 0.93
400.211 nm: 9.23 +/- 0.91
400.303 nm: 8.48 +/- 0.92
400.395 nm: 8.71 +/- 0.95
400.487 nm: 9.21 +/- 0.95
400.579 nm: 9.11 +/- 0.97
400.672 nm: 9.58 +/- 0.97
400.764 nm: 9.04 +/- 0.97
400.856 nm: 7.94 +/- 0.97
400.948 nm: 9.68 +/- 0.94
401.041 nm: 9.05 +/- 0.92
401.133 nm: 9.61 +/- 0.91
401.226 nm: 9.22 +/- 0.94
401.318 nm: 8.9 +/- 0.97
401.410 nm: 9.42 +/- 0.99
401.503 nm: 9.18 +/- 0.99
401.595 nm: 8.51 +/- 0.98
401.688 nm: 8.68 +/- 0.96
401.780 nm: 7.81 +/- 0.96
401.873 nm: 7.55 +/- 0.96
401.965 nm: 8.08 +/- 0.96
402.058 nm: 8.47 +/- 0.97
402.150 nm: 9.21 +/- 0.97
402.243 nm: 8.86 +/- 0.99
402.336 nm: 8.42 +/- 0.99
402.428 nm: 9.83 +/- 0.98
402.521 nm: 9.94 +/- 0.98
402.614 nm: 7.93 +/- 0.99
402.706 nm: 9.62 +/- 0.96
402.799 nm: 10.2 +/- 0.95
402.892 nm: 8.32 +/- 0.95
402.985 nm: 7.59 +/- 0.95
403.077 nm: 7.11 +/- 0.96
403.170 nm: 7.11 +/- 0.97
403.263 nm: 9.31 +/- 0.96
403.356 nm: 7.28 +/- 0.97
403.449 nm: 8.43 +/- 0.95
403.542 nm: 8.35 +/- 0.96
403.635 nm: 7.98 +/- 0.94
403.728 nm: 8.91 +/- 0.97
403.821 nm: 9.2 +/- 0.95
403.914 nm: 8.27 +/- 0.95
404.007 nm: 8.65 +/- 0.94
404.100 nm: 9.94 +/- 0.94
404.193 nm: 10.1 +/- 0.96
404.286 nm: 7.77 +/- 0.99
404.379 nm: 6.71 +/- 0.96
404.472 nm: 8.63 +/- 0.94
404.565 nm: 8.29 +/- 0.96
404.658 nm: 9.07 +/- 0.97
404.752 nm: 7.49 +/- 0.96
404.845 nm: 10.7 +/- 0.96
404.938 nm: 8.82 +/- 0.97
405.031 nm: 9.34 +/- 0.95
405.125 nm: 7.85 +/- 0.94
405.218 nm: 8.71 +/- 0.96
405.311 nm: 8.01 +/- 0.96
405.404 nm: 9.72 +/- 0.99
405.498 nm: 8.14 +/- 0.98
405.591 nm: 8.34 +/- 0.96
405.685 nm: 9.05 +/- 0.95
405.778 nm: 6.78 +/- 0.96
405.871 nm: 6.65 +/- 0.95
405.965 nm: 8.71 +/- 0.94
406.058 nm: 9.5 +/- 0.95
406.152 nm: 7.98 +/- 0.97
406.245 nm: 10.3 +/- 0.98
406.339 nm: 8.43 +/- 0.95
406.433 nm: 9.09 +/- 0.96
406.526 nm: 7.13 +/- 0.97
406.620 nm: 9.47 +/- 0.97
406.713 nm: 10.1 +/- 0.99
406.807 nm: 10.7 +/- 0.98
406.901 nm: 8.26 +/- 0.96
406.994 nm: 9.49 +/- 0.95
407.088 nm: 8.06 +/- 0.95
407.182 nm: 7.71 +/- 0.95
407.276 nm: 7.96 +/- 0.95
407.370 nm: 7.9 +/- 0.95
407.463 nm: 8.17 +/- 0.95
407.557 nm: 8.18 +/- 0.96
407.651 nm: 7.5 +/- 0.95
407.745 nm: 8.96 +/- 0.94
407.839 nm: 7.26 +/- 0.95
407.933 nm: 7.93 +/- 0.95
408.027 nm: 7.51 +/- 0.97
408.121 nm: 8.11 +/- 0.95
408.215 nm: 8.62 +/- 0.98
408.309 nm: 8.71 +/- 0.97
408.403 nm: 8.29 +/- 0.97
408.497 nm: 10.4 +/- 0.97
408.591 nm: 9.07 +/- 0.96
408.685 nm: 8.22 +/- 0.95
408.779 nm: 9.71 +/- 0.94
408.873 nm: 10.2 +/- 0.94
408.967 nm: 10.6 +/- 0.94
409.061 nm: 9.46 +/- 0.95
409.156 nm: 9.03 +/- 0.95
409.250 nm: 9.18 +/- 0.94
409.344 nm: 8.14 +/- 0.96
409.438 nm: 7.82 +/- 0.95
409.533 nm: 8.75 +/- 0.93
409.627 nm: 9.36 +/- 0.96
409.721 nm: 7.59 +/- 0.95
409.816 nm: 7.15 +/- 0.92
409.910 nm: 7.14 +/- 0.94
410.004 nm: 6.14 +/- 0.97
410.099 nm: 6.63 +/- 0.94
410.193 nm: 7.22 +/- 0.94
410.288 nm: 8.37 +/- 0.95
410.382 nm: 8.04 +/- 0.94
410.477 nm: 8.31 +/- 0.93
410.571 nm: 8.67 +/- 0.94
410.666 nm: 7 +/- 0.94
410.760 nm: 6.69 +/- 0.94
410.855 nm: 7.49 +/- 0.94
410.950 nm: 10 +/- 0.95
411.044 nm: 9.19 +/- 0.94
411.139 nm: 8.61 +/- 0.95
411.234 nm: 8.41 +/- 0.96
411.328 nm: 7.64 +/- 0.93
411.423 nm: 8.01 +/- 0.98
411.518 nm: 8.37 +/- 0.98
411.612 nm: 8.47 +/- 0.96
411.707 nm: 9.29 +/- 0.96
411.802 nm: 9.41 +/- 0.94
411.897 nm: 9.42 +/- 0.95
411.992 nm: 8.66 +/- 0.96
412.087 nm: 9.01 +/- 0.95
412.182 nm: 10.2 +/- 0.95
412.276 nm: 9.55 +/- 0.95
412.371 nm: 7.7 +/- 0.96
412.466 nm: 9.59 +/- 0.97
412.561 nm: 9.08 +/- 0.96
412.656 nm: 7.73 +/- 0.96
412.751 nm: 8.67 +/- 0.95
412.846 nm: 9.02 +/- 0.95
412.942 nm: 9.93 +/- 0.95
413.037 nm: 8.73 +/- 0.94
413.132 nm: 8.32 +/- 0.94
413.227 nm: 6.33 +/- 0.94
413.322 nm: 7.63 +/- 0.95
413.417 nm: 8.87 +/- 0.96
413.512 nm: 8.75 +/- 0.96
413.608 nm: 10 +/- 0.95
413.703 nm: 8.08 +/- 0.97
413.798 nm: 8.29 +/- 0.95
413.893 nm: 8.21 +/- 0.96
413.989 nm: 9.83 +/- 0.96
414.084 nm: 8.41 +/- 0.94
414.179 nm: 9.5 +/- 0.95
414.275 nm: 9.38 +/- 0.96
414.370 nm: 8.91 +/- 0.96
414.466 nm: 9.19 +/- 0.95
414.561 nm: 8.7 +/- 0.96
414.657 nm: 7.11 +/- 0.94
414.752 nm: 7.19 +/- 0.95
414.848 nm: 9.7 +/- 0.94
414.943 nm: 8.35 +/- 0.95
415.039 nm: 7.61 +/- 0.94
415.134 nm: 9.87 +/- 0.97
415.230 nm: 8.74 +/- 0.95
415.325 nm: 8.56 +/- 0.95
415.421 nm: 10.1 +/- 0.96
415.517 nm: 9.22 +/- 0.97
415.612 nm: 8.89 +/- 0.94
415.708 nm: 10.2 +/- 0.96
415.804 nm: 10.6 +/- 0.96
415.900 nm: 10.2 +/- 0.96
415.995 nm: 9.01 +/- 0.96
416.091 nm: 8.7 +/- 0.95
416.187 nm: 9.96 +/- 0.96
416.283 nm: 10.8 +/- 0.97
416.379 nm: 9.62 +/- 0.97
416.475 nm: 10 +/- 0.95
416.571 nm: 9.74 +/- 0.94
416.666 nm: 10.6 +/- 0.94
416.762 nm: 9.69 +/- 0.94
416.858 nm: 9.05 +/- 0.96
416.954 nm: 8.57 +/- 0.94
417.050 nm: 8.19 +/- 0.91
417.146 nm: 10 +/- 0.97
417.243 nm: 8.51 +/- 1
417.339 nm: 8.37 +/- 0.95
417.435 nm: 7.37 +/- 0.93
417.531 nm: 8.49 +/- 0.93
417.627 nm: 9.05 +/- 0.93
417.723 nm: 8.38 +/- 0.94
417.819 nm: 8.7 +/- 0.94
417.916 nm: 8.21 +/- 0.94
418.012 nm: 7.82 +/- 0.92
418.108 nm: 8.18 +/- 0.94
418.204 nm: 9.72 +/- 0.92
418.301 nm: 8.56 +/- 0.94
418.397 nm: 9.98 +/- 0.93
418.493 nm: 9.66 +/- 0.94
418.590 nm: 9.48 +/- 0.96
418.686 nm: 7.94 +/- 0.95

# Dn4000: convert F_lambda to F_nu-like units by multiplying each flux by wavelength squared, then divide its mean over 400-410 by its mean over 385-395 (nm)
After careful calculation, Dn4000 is 1.89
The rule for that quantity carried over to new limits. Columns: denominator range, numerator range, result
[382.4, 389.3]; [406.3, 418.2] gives 2.22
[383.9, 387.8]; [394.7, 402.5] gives 1.56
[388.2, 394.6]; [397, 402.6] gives 1.64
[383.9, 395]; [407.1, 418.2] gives 1.99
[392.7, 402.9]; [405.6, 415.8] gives 1.41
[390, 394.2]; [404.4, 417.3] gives 1.93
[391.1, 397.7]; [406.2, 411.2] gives 1.85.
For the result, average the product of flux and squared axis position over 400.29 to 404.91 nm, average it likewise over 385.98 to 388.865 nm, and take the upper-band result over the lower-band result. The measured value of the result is 2.03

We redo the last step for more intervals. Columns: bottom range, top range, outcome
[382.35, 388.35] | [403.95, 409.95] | 2.14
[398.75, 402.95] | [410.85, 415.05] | 1.09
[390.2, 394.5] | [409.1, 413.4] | 1.88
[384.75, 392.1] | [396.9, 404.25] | 1.59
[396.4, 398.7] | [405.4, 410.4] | 1.60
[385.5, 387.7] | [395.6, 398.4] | 1.15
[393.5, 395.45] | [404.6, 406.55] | 1.72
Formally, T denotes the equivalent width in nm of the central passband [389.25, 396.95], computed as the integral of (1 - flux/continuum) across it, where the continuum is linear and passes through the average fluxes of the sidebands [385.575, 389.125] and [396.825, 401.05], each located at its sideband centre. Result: 0.794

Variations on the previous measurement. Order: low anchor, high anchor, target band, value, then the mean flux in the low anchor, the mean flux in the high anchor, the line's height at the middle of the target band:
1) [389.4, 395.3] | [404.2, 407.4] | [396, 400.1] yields 0.32 nm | 5.22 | 8.58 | 6.64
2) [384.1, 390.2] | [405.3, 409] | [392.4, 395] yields 0.90 nm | 4.88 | 8.62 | 6.11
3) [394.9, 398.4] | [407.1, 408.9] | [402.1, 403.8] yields -0.34 nm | 5.58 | 8.42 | 7.16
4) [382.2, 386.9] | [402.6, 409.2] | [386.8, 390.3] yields 0.17 nm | 4.37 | 8.61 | 5.17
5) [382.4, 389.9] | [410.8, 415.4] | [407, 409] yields -0.15 nm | 4.53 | 8.71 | 7.92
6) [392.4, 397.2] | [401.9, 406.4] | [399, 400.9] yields -0.40 nm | 4.57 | 8.58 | 6.78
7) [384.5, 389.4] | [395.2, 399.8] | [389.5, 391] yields -0.26 nm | 4.74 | 6.08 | 5.16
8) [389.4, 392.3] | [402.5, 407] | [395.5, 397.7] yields 0.74 nm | 6.07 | 8.63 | 7.13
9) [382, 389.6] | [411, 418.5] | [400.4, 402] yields -0.47 nm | 4.48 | 8.91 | 6.84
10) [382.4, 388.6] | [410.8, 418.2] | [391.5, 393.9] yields 0.58 nm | 4.48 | 8.89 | 5.58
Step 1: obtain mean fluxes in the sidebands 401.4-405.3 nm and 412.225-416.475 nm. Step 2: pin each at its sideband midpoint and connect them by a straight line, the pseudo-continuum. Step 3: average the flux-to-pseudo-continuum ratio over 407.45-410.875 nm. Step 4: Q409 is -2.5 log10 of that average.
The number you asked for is 0.07 mag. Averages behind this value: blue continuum 8.6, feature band 8.27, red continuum 8.94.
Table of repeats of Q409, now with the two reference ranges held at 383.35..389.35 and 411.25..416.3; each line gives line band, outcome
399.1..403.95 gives -0.22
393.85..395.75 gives 0.02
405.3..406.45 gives -0.12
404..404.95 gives -0.18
